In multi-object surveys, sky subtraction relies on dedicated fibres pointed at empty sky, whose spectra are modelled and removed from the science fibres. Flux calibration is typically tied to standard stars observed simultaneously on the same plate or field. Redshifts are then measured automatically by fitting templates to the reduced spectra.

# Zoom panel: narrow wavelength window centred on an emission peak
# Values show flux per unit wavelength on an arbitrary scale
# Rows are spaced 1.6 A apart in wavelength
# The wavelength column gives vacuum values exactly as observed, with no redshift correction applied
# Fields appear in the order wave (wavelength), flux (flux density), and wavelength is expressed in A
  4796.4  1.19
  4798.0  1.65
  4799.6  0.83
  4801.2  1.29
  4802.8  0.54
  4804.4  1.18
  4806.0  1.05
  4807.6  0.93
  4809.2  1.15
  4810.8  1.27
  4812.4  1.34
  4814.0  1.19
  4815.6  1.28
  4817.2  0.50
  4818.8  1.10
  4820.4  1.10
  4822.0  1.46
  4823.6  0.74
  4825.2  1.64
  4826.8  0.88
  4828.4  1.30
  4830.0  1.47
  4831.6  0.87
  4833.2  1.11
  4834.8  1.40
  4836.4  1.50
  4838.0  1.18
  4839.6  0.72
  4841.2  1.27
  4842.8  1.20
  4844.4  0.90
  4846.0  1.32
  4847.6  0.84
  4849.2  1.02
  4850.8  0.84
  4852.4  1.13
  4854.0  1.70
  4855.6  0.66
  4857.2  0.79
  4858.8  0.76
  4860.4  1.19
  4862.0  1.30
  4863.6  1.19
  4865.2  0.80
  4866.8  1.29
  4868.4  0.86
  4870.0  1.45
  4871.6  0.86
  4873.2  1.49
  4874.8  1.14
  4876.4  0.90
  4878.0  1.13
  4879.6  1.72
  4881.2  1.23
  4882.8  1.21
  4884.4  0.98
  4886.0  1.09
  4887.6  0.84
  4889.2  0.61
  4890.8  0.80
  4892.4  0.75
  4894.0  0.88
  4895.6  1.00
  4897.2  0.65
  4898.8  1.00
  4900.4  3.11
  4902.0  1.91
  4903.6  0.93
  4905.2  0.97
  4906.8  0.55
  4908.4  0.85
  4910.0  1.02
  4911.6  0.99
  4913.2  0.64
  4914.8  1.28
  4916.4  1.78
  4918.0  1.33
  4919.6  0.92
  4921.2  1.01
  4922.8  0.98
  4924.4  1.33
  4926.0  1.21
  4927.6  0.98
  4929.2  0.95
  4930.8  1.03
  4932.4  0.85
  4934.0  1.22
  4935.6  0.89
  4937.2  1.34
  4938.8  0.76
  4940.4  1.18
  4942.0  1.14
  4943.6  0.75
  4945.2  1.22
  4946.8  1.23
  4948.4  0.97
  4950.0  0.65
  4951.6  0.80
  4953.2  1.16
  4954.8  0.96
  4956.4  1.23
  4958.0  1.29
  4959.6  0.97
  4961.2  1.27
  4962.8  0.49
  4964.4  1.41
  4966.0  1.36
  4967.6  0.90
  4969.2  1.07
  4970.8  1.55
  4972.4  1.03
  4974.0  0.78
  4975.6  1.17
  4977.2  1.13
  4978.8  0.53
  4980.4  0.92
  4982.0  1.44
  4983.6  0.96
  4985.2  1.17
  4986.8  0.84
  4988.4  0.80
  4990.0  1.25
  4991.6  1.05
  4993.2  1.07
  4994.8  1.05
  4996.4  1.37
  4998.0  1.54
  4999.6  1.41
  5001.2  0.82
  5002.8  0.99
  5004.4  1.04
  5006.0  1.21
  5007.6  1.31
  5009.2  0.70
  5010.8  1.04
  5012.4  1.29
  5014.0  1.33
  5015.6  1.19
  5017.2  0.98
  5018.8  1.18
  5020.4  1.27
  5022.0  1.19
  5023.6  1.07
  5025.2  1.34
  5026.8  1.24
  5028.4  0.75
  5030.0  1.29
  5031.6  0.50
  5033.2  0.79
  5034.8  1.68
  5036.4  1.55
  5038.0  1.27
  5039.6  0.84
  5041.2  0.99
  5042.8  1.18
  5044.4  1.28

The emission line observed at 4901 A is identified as H-gamma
